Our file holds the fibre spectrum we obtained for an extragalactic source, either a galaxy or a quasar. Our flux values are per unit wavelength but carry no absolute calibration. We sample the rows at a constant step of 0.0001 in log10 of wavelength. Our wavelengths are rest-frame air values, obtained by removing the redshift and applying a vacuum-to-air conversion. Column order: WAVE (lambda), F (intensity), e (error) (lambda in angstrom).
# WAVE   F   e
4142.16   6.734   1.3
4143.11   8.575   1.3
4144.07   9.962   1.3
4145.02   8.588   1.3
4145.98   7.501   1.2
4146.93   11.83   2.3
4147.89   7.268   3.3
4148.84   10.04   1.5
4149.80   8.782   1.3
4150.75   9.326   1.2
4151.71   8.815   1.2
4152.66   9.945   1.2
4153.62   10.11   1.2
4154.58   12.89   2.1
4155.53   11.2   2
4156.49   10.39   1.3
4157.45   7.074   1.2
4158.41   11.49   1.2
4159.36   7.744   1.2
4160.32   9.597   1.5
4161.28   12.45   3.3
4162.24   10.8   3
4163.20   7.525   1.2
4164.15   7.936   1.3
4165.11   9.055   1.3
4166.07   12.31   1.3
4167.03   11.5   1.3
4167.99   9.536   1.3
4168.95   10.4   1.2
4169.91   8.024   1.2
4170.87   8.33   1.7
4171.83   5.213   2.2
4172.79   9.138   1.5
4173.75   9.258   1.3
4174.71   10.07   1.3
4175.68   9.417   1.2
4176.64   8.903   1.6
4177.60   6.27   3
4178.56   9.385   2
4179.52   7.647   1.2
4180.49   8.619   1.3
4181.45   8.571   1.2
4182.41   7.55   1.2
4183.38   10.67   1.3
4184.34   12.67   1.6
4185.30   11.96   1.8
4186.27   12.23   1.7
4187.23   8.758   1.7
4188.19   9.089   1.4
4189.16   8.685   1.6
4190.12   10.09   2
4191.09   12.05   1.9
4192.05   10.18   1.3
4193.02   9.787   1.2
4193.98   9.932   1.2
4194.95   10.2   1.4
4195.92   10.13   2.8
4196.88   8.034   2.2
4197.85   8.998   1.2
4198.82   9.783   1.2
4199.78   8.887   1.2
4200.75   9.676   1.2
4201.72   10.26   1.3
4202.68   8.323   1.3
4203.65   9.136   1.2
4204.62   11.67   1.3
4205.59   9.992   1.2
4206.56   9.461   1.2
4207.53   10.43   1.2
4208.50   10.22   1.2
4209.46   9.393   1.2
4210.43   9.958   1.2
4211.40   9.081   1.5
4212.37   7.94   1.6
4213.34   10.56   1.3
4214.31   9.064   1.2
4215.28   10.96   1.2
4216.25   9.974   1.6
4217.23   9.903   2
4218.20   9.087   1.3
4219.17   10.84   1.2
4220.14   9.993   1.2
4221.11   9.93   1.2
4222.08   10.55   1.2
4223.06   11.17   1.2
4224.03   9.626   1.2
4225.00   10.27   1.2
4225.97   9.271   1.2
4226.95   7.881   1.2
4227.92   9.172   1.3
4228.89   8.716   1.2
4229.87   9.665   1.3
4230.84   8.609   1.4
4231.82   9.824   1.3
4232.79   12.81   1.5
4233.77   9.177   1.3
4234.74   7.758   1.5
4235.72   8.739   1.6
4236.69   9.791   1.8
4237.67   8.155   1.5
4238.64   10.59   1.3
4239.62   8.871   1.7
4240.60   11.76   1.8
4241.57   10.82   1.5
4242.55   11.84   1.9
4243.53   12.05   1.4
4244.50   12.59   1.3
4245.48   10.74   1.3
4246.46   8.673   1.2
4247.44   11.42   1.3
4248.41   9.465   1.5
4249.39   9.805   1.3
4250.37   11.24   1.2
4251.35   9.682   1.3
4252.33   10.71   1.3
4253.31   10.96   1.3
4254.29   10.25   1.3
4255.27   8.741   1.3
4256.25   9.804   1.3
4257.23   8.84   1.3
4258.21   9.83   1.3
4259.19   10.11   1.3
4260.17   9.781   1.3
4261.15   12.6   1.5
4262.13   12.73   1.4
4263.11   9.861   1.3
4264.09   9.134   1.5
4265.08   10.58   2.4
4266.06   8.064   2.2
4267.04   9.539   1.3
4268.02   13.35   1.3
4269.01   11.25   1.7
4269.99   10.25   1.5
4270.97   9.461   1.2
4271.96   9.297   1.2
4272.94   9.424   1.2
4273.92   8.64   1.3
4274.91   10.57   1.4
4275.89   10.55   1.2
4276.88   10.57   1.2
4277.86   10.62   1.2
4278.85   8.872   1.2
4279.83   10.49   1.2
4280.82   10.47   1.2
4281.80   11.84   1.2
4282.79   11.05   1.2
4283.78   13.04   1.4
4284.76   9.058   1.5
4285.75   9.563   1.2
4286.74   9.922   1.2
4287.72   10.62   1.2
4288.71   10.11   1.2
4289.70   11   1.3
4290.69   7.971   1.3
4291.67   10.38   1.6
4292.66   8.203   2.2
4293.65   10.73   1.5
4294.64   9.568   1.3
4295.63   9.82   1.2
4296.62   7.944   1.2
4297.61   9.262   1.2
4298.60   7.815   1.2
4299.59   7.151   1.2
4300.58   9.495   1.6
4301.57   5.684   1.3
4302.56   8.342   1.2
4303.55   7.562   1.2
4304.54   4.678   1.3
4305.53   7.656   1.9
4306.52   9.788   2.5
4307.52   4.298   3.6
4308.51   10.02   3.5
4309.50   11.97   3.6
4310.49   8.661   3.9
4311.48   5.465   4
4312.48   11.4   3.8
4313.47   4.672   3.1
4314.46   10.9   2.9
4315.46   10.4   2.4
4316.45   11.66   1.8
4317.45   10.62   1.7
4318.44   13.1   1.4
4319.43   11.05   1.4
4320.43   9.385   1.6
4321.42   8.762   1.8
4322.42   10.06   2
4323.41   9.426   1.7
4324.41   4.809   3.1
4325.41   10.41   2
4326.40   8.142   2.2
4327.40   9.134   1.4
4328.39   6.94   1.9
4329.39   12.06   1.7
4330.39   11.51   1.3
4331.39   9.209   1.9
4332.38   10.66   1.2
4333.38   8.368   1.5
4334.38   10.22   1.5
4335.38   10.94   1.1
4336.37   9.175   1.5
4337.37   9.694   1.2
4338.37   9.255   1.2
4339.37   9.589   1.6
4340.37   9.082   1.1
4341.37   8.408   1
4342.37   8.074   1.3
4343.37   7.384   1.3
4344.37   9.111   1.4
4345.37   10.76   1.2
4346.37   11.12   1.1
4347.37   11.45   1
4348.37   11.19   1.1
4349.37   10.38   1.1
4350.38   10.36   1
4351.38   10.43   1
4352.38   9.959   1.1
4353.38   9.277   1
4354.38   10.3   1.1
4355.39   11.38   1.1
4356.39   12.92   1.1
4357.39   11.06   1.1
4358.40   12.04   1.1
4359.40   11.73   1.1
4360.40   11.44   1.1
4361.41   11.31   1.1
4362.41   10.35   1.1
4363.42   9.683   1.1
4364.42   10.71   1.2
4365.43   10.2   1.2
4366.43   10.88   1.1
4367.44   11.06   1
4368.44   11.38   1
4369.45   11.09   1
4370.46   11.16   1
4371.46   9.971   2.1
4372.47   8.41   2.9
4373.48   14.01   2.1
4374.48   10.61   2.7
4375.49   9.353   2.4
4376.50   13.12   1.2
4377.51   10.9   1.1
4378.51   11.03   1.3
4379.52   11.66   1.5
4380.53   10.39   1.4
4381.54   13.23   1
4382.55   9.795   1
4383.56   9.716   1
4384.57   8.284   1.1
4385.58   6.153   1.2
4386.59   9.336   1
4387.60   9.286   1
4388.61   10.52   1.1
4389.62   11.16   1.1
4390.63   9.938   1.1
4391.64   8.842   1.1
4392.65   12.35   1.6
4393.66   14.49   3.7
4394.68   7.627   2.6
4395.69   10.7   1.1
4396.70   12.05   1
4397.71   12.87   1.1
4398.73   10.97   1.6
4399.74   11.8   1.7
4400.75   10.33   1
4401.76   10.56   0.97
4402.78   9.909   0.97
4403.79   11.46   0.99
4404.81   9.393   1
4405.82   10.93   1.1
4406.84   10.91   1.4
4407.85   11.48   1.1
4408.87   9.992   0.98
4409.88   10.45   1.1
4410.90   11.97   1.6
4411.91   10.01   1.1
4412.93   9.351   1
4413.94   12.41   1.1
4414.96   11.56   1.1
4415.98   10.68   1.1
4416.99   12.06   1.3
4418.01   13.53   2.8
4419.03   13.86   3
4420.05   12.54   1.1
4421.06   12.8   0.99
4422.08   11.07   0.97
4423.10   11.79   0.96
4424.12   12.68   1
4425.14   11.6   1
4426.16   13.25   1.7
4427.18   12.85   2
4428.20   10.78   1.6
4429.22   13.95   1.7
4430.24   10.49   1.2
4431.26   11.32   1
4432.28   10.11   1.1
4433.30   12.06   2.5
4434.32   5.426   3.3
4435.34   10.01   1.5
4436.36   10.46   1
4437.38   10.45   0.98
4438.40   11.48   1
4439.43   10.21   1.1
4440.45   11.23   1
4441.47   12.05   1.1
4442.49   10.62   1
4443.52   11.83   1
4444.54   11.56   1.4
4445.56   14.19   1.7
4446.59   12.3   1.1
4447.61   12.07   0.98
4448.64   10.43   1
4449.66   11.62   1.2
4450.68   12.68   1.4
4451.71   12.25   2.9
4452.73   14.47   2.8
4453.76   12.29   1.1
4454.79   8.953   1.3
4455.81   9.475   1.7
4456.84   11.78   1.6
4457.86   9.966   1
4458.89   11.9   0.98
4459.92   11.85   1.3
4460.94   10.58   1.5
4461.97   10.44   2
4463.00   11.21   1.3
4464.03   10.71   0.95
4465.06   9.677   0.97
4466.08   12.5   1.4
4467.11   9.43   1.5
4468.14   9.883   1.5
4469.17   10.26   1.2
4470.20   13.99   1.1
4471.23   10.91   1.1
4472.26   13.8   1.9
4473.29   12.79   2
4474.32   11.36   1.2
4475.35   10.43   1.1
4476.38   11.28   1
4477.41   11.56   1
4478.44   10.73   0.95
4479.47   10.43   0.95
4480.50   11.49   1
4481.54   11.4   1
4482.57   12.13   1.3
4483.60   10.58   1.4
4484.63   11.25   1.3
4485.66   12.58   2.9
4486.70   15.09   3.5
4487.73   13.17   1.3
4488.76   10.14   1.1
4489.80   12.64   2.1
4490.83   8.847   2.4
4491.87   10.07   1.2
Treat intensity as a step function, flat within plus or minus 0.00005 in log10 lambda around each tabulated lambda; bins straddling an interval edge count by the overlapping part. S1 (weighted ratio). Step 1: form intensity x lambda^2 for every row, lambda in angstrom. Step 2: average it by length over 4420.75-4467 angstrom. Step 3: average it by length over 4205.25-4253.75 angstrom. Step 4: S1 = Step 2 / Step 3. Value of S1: 1.3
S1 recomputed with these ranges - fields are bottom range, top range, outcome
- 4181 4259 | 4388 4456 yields 1.25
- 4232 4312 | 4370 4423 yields 1.19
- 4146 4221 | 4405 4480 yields 1.33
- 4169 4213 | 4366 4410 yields 1.24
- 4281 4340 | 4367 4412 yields 1.19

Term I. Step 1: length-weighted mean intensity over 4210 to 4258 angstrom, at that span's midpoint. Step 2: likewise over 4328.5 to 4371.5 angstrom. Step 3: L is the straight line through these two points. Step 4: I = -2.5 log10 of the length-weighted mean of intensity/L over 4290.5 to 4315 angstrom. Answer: 0.21 mag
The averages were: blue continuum 9.94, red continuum 10.4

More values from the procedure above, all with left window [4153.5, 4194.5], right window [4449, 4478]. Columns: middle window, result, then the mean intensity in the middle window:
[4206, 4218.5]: 0.02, 9.7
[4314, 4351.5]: 0.08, 9.81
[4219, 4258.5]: 0.00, 10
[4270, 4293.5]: 0.02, 10.1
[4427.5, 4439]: 0.05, 10.6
